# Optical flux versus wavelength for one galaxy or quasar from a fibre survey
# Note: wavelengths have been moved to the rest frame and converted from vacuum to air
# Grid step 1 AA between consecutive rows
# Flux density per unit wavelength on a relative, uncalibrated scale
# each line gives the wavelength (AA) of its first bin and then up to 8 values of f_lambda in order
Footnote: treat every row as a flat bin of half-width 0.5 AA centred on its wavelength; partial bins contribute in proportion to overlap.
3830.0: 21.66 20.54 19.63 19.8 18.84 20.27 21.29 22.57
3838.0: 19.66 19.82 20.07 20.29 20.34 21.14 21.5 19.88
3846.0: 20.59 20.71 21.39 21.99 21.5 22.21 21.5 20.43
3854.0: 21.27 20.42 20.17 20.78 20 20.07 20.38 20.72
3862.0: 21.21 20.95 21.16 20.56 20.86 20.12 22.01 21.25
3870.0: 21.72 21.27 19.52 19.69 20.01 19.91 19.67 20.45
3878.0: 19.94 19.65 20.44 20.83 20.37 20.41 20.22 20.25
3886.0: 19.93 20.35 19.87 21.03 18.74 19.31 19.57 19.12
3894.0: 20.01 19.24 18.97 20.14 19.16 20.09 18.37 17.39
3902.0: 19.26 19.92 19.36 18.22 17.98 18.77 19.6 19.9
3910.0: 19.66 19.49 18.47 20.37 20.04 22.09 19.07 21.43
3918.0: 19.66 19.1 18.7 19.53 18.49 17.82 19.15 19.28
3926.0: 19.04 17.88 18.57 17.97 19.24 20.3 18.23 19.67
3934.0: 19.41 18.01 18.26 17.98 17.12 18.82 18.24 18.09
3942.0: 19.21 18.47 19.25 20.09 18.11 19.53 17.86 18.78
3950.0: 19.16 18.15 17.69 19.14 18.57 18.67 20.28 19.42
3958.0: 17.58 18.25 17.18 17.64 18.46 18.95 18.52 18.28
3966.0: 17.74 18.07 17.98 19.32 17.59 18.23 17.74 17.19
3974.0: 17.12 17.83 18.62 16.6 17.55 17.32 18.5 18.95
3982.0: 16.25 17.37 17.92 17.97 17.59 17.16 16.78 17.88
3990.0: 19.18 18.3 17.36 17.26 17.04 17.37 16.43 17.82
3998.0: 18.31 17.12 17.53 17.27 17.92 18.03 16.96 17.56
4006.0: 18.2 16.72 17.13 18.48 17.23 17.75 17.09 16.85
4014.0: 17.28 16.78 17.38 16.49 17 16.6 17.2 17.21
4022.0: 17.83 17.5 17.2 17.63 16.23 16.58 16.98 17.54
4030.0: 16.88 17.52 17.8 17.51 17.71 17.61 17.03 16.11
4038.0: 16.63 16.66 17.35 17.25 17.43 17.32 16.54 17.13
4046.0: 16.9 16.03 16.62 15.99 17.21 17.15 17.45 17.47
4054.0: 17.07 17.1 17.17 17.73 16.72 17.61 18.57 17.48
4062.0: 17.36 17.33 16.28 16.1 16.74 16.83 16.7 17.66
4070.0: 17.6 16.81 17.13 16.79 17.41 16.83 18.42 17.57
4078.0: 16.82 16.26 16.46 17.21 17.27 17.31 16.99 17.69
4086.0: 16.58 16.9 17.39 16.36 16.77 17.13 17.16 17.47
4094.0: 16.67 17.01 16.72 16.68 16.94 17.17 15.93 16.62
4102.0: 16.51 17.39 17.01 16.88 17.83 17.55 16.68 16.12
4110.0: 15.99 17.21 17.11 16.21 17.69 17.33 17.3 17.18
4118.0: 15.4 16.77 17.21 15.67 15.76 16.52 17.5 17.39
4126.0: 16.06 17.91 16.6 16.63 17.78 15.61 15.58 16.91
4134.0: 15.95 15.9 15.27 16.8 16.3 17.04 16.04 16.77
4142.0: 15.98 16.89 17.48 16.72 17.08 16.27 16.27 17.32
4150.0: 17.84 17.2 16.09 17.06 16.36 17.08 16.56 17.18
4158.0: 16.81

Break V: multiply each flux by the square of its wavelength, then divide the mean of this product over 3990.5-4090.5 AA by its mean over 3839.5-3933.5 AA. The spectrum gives 0.9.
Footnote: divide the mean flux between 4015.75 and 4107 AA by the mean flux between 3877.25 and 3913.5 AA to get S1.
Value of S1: 0.87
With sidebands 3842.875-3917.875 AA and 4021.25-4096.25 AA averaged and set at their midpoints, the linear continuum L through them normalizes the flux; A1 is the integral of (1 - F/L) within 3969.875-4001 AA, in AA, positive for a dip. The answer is 1.3 AA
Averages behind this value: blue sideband 20.2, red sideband 17.1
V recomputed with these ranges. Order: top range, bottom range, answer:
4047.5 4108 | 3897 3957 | 0.97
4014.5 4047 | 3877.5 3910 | 0.94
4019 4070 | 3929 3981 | 0.97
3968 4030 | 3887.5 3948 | 0.95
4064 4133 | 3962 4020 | 1.01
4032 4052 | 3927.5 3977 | 0.96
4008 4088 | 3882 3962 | 0.96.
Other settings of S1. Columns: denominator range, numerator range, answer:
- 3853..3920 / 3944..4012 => 0.90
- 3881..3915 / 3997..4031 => 0.88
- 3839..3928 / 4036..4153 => 0.84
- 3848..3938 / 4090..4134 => 0.85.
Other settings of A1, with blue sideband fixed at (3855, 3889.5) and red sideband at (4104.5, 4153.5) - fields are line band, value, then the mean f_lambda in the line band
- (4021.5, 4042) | 1.07 AA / 17.2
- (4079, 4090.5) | 0.26 AA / 17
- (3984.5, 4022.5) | 2.30 AA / 17.4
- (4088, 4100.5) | 0.26 AA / 16.9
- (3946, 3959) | 0.40 AA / 18.7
